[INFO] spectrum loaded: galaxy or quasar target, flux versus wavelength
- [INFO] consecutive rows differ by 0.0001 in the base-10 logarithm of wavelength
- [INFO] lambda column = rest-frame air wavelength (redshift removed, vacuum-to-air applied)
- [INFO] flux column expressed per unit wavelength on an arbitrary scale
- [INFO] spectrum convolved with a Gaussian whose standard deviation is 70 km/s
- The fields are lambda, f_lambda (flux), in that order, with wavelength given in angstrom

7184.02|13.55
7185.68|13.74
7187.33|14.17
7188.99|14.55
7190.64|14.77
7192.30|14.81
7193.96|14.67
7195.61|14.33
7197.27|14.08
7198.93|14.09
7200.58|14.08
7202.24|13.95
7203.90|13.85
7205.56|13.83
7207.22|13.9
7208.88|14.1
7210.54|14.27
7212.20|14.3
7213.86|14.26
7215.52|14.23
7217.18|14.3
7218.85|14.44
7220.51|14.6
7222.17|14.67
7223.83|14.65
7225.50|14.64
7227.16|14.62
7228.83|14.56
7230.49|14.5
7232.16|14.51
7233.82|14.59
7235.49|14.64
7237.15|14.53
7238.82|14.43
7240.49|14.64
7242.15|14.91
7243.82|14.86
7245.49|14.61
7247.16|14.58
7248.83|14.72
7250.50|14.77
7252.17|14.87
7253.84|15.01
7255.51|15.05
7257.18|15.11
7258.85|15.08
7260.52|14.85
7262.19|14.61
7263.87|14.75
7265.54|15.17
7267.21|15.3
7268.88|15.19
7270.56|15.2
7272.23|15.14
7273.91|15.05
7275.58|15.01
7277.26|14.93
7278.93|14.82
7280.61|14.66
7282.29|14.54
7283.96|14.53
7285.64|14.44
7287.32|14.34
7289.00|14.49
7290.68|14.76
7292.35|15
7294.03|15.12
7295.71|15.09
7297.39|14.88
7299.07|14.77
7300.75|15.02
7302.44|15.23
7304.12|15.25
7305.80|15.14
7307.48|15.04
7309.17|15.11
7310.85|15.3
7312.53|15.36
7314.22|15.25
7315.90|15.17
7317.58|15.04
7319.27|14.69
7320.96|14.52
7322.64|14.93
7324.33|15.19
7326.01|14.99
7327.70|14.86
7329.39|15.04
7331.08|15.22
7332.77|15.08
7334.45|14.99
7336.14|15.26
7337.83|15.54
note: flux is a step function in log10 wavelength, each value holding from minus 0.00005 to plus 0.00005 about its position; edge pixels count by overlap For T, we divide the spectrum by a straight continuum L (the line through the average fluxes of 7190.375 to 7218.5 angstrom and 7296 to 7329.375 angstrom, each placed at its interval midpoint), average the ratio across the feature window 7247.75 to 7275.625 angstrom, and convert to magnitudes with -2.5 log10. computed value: -0.03 mag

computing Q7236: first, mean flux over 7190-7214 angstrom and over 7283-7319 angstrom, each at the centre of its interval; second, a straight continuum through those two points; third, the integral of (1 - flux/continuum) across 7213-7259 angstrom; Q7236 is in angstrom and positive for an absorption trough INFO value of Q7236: -0.6 angstrom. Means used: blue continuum 14.2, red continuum 15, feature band 14.6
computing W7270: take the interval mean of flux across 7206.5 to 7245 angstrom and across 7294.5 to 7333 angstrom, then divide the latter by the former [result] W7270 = 1.04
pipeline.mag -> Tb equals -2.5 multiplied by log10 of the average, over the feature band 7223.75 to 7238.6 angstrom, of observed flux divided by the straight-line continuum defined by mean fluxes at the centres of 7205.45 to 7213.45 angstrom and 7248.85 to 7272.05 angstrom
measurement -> -0.01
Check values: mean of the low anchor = 14.1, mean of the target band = 14.6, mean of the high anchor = 15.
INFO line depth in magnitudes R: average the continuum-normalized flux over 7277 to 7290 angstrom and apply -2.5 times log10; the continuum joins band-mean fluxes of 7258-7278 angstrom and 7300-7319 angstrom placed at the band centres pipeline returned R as 0.036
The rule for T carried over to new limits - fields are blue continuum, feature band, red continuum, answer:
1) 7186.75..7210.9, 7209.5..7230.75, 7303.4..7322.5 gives -0.01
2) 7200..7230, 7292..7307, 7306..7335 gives -0.01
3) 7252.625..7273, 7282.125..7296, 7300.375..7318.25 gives 0.03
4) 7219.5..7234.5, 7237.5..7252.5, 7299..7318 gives 0.00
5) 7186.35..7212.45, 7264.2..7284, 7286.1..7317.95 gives -0.01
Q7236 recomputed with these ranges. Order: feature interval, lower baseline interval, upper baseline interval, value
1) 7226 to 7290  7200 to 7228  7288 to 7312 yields -0.55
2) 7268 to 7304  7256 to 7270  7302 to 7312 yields 0.55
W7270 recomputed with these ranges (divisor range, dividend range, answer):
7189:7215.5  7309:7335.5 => 1.06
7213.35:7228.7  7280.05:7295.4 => 1.01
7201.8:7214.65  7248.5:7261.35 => 1.06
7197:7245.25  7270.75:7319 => 1.04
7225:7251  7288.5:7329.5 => 1.03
